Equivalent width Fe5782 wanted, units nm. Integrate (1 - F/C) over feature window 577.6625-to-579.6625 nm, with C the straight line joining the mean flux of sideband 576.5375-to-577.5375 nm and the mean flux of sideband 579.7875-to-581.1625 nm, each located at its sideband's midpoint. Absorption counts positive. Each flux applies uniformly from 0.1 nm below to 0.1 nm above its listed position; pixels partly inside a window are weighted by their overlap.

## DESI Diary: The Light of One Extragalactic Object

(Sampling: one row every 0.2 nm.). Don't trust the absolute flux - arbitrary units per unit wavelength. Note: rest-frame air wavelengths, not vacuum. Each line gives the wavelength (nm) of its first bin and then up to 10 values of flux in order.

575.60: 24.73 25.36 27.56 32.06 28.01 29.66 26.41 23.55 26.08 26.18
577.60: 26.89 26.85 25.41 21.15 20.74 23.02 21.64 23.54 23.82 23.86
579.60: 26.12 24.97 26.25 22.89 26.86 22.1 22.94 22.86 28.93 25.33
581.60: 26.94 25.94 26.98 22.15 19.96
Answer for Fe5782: 0.13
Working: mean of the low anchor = 26.3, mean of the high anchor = 24.3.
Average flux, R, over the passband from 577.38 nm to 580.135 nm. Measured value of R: 24.2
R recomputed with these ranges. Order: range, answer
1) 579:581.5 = 24.7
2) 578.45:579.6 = 23.3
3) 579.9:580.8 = 24.3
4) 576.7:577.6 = 25.7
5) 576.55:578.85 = 24.8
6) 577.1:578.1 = 26.3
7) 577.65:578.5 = 23.7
